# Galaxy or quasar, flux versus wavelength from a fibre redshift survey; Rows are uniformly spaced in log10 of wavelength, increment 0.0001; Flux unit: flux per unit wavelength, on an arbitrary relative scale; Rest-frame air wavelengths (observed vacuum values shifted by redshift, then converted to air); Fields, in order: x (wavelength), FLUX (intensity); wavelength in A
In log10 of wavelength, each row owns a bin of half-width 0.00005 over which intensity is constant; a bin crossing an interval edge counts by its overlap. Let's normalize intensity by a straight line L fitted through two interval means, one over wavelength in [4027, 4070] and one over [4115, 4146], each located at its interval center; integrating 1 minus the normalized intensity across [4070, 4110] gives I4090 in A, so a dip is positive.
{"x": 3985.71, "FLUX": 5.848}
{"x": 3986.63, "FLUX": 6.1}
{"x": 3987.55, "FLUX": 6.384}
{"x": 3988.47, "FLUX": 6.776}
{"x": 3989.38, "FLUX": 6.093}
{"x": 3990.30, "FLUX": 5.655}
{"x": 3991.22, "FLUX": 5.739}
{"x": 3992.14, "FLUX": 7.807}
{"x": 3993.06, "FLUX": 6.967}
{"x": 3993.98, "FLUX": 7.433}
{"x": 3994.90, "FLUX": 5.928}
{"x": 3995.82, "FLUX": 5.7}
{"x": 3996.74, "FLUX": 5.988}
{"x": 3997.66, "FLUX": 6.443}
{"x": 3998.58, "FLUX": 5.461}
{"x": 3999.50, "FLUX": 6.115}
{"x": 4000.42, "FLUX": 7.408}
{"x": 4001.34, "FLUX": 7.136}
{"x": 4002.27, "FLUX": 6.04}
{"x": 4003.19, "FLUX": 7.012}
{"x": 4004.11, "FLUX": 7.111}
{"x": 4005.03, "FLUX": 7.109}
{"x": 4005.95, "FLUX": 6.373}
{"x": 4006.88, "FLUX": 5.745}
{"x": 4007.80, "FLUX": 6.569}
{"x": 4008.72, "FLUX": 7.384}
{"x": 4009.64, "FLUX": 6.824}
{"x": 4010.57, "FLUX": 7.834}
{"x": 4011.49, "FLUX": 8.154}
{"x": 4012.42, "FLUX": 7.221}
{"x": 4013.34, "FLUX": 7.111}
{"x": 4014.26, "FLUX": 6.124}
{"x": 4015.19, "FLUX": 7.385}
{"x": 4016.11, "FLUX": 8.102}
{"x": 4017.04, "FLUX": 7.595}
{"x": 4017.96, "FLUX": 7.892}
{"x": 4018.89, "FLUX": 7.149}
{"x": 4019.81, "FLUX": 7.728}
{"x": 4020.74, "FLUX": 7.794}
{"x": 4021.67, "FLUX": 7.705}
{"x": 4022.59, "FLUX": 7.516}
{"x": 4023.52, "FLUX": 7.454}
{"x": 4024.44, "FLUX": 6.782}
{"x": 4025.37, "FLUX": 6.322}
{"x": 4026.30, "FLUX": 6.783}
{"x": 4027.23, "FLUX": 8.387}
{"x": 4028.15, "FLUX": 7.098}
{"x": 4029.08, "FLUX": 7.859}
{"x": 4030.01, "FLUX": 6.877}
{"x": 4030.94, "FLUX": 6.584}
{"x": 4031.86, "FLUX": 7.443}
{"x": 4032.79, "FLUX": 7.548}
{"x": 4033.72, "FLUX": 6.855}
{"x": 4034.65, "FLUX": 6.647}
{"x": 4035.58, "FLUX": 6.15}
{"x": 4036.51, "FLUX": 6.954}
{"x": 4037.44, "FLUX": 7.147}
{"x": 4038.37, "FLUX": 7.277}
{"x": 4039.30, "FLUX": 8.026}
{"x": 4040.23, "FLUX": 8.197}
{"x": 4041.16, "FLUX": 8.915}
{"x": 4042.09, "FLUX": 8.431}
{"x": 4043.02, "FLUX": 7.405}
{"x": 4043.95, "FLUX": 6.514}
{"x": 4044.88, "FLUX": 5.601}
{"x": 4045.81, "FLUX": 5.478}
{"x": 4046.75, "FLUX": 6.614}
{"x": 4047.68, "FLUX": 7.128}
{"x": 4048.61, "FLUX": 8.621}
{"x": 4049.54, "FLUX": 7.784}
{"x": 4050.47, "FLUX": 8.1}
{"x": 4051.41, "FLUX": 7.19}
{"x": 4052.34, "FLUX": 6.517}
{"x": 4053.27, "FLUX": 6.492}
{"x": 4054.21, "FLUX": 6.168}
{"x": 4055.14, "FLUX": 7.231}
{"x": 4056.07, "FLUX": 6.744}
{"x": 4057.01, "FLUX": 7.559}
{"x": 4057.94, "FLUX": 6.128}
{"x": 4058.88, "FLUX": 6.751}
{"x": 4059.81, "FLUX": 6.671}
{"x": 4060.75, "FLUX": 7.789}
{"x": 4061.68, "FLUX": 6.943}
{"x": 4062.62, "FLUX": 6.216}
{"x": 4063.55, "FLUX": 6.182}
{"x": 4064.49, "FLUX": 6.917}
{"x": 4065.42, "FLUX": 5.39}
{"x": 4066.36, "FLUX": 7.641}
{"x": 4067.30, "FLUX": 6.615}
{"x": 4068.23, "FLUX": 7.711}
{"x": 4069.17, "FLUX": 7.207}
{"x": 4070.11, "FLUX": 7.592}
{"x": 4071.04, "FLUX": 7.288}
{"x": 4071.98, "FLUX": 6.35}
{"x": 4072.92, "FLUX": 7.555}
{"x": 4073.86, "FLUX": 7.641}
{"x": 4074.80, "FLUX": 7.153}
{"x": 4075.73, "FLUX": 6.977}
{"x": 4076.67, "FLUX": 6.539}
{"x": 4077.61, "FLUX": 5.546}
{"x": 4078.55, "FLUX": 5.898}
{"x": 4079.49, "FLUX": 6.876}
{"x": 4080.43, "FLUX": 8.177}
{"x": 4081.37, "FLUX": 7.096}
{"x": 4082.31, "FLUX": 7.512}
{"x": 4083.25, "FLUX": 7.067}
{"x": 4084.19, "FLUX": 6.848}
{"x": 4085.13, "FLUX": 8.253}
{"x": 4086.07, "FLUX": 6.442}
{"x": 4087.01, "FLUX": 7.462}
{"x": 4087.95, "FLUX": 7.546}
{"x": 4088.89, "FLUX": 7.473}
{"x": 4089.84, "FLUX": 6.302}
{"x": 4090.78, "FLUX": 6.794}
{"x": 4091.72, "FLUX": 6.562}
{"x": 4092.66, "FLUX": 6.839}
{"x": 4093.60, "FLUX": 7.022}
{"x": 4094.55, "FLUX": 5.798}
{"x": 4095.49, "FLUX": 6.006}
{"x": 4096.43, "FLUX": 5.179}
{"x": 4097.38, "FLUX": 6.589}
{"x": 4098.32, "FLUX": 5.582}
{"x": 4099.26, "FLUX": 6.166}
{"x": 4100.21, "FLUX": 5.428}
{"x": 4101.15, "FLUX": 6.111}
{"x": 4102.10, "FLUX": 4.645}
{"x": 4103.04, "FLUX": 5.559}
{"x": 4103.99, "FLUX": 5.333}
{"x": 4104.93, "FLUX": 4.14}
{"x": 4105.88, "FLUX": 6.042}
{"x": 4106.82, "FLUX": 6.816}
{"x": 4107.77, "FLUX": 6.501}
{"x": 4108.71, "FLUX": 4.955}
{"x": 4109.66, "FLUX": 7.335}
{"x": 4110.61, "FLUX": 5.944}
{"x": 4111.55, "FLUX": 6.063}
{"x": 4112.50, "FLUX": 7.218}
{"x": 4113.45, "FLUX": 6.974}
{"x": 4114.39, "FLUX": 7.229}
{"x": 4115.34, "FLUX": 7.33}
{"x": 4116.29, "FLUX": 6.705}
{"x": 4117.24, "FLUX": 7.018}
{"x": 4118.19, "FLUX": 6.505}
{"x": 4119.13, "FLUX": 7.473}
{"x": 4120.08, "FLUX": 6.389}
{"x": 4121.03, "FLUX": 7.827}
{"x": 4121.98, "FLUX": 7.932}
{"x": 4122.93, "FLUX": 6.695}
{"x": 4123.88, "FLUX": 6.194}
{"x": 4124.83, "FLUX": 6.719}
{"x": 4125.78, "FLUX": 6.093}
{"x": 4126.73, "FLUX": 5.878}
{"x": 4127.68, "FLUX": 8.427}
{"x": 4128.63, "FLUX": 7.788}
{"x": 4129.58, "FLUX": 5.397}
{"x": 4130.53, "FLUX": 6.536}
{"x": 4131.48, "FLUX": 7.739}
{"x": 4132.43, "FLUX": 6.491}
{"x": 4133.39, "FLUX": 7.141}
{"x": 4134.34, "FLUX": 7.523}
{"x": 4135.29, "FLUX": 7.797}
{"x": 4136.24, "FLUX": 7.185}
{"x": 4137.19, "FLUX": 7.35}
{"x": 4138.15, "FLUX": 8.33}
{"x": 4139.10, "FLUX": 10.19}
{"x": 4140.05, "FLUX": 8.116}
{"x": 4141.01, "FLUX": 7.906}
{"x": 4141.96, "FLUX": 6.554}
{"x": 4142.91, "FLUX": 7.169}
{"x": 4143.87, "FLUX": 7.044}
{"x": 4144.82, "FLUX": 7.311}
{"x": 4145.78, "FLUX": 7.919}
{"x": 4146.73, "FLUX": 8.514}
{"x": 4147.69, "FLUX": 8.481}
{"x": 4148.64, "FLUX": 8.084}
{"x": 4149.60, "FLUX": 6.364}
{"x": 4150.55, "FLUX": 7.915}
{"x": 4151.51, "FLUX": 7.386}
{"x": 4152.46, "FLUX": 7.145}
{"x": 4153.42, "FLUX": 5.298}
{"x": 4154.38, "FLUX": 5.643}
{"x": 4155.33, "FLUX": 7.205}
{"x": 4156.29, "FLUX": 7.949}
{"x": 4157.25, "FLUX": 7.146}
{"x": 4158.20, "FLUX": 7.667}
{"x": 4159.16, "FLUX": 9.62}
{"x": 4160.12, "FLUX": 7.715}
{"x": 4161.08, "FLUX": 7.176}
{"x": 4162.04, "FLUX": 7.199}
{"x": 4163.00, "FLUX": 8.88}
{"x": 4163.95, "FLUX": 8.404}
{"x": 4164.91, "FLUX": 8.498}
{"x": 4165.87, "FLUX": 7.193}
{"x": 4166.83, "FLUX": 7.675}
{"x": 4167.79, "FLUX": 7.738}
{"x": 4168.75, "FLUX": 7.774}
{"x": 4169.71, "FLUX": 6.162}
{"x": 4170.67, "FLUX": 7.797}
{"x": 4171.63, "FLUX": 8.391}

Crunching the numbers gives 3.52 A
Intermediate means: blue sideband 7.08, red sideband 7.23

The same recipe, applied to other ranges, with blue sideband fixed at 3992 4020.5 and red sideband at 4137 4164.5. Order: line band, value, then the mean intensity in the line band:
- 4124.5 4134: 0.89 A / 6.83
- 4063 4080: 0.97 A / 6.84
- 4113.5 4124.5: 0.69 A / 7.02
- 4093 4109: 3.51 A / 5.78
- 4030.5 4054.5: -0.15 A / 7.15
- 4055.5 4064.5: 0.51 A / 6.79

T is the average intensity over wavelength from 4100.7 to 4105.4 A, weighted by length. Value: 5.15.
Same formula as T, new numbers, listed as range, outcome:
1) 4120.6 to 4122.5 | 7.85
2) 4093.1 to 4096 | 6.27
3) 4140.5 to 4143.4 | 7.2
